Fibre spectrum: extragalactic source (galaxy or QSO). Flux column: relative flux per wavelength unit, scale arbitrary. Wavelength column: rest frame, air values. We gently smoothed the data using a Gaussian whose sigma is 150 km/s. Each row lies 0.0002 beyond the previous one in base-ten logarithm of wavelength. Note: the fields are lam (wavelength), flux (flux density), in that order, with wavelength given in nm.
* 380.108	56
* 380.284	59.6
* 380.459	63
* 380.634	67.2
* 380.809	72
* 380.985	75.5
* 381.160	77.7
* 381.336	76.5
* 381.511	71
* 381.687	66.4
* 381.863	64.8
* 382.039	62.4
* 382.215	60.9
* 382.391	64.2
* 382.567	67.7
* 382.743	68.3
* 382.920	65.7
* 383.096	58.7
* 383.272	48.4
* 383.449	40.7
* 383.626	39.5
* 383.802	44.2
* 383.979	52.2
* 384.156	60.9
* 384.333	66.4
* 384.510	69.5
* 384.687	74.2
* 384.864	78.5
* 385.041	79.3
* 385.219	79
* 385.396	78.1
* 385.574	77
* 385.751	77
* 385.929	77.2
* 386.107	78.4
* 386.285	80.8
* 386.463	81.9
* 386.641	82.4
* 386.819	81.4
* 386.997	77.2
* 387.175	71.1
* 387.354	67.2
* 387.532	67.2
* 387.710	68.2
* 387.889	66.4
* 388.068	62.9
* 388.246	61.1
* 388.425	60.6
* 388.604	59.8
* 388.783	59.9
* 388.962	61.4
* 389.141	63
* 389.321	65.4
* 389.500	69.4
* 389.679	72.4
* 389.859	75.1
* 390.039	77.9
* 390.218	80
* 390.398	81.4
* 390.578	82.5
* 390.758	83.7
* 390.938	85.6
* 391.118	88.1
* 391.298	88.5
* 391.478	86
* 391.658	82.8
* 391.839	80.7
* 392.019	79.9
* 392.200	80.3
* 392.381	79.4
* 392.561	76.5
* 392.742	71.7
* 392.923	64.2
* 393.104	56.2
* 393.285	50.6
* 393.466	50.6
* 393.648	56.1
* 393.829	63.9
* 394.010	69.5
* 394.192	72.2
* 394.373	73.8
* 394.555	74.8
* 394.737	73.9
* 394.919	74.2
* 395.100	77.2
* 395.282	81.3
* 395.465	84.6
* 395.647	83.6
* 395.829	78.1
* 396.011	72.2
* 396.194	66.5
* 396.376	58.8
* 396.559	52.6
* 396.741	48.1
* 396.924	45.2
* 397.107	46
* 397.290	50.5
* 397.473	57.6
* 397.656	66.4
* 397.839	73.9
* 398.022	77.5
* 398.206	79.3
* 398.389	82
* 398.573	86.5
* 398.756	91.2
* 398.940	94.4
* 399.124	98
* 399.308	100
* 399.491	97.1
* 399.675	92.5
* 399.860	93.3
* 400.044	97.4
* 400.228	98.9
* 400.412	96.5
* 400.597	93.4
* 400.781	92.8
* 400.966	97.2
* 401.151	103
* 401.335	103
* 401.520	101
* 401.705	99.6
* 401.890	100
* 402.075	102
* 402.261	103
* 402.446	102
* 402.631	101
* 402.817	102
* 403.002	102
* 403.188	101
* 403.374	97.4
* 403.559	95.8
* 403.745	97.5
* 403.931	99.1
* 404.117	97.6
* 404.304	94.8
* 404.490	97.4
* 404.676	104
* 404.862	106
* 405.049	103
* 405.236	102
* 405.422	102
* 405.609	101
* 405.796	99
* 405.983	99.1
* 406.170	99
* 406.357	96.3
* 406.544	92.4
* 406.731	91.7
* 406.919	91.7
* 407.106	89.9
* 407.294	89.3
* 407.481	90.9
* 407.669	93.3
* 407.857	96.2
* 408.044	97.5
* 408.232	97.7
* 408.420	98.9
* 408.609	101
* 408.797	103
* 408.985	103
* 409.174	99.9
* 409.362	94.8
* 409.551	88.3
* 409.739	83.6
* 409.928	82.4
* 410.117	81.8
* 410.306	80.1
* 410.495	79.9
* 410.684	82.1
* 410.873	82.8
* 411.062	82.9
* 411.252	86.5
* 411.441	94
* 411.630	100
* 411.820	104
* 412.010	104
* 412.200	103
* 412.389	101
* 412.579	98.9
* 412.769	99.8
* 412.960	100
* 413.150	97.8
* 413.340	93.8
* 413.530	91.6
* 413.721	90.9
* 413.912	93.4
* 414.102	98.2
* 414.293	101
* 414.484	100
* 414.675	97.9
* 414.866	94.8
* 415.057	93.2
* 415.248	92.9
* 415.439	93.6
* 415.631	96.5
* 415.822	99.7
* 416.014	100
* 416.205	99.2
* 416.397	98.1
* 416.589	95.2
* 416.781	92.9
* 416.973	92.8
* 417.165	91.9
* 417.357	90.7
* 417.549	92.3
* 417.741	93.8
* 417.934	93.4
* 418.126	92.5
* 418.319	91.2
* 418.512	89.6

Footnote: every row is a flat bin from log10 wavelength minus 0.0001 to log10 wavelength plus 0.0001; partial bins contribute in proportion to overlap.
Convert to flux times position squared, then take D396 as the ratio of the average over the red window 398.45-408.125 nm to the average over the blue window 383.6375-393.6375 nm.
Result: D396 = 1.5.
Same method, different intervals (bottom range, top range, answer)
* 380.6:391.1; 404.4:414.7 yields 1.54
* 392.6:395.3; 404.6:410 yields 1.53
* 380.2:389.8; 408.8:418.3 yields 1.61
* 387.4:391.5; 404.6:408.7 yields 1.47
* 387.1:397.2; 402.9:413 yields 1.47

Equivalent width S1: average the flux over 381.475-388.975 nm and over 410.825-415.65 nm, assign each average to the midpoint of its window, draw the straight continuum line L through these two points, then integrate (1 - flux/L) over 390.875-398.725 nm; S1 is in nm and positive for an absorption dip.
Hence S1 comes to 0.591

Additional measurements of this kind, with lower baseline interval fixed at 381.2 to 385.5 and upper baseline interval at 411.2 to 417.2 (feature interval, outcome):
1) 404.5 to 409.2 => -0.46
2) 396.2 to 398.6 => 0.49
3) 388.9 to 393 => -0.29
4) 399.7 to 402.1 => -0.44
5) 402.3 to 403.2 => -0.18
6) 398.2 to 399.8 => -0.22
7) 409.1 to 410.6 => 0.10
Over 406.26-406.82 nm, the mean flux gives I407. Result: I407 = 93.6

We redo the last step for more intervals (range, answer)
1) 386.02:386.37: 79.6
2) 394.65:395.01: 74.2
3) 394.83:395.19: 75.9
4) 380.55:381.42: 73.8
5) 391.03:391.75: 86.3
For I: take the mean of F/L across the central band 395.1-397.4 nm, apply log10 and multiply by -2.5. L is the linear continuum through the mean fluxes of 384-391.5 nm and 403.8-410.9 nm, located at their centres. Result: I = 0.27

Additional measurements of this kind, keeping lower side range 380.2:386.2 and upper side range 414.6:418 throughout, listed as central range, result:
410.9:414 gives -0.051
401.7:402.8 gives -0.219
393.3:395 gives 0.139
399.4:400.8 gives -0.177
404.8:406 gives -0.187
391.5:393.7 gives 0.071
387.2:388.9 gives 0.109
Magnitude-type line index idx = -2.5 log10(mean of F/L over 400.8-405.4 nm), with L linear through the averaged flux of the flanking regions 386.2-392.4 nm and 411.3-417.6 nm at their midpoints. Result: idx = -0.16 mag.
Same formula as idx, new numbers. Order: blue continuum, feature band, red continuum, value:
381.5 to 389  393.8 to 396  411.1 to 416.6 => 0.019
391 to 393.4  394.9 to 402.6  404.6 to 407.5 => 0.035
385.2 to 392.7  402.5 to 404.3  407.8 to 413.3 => -0.133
